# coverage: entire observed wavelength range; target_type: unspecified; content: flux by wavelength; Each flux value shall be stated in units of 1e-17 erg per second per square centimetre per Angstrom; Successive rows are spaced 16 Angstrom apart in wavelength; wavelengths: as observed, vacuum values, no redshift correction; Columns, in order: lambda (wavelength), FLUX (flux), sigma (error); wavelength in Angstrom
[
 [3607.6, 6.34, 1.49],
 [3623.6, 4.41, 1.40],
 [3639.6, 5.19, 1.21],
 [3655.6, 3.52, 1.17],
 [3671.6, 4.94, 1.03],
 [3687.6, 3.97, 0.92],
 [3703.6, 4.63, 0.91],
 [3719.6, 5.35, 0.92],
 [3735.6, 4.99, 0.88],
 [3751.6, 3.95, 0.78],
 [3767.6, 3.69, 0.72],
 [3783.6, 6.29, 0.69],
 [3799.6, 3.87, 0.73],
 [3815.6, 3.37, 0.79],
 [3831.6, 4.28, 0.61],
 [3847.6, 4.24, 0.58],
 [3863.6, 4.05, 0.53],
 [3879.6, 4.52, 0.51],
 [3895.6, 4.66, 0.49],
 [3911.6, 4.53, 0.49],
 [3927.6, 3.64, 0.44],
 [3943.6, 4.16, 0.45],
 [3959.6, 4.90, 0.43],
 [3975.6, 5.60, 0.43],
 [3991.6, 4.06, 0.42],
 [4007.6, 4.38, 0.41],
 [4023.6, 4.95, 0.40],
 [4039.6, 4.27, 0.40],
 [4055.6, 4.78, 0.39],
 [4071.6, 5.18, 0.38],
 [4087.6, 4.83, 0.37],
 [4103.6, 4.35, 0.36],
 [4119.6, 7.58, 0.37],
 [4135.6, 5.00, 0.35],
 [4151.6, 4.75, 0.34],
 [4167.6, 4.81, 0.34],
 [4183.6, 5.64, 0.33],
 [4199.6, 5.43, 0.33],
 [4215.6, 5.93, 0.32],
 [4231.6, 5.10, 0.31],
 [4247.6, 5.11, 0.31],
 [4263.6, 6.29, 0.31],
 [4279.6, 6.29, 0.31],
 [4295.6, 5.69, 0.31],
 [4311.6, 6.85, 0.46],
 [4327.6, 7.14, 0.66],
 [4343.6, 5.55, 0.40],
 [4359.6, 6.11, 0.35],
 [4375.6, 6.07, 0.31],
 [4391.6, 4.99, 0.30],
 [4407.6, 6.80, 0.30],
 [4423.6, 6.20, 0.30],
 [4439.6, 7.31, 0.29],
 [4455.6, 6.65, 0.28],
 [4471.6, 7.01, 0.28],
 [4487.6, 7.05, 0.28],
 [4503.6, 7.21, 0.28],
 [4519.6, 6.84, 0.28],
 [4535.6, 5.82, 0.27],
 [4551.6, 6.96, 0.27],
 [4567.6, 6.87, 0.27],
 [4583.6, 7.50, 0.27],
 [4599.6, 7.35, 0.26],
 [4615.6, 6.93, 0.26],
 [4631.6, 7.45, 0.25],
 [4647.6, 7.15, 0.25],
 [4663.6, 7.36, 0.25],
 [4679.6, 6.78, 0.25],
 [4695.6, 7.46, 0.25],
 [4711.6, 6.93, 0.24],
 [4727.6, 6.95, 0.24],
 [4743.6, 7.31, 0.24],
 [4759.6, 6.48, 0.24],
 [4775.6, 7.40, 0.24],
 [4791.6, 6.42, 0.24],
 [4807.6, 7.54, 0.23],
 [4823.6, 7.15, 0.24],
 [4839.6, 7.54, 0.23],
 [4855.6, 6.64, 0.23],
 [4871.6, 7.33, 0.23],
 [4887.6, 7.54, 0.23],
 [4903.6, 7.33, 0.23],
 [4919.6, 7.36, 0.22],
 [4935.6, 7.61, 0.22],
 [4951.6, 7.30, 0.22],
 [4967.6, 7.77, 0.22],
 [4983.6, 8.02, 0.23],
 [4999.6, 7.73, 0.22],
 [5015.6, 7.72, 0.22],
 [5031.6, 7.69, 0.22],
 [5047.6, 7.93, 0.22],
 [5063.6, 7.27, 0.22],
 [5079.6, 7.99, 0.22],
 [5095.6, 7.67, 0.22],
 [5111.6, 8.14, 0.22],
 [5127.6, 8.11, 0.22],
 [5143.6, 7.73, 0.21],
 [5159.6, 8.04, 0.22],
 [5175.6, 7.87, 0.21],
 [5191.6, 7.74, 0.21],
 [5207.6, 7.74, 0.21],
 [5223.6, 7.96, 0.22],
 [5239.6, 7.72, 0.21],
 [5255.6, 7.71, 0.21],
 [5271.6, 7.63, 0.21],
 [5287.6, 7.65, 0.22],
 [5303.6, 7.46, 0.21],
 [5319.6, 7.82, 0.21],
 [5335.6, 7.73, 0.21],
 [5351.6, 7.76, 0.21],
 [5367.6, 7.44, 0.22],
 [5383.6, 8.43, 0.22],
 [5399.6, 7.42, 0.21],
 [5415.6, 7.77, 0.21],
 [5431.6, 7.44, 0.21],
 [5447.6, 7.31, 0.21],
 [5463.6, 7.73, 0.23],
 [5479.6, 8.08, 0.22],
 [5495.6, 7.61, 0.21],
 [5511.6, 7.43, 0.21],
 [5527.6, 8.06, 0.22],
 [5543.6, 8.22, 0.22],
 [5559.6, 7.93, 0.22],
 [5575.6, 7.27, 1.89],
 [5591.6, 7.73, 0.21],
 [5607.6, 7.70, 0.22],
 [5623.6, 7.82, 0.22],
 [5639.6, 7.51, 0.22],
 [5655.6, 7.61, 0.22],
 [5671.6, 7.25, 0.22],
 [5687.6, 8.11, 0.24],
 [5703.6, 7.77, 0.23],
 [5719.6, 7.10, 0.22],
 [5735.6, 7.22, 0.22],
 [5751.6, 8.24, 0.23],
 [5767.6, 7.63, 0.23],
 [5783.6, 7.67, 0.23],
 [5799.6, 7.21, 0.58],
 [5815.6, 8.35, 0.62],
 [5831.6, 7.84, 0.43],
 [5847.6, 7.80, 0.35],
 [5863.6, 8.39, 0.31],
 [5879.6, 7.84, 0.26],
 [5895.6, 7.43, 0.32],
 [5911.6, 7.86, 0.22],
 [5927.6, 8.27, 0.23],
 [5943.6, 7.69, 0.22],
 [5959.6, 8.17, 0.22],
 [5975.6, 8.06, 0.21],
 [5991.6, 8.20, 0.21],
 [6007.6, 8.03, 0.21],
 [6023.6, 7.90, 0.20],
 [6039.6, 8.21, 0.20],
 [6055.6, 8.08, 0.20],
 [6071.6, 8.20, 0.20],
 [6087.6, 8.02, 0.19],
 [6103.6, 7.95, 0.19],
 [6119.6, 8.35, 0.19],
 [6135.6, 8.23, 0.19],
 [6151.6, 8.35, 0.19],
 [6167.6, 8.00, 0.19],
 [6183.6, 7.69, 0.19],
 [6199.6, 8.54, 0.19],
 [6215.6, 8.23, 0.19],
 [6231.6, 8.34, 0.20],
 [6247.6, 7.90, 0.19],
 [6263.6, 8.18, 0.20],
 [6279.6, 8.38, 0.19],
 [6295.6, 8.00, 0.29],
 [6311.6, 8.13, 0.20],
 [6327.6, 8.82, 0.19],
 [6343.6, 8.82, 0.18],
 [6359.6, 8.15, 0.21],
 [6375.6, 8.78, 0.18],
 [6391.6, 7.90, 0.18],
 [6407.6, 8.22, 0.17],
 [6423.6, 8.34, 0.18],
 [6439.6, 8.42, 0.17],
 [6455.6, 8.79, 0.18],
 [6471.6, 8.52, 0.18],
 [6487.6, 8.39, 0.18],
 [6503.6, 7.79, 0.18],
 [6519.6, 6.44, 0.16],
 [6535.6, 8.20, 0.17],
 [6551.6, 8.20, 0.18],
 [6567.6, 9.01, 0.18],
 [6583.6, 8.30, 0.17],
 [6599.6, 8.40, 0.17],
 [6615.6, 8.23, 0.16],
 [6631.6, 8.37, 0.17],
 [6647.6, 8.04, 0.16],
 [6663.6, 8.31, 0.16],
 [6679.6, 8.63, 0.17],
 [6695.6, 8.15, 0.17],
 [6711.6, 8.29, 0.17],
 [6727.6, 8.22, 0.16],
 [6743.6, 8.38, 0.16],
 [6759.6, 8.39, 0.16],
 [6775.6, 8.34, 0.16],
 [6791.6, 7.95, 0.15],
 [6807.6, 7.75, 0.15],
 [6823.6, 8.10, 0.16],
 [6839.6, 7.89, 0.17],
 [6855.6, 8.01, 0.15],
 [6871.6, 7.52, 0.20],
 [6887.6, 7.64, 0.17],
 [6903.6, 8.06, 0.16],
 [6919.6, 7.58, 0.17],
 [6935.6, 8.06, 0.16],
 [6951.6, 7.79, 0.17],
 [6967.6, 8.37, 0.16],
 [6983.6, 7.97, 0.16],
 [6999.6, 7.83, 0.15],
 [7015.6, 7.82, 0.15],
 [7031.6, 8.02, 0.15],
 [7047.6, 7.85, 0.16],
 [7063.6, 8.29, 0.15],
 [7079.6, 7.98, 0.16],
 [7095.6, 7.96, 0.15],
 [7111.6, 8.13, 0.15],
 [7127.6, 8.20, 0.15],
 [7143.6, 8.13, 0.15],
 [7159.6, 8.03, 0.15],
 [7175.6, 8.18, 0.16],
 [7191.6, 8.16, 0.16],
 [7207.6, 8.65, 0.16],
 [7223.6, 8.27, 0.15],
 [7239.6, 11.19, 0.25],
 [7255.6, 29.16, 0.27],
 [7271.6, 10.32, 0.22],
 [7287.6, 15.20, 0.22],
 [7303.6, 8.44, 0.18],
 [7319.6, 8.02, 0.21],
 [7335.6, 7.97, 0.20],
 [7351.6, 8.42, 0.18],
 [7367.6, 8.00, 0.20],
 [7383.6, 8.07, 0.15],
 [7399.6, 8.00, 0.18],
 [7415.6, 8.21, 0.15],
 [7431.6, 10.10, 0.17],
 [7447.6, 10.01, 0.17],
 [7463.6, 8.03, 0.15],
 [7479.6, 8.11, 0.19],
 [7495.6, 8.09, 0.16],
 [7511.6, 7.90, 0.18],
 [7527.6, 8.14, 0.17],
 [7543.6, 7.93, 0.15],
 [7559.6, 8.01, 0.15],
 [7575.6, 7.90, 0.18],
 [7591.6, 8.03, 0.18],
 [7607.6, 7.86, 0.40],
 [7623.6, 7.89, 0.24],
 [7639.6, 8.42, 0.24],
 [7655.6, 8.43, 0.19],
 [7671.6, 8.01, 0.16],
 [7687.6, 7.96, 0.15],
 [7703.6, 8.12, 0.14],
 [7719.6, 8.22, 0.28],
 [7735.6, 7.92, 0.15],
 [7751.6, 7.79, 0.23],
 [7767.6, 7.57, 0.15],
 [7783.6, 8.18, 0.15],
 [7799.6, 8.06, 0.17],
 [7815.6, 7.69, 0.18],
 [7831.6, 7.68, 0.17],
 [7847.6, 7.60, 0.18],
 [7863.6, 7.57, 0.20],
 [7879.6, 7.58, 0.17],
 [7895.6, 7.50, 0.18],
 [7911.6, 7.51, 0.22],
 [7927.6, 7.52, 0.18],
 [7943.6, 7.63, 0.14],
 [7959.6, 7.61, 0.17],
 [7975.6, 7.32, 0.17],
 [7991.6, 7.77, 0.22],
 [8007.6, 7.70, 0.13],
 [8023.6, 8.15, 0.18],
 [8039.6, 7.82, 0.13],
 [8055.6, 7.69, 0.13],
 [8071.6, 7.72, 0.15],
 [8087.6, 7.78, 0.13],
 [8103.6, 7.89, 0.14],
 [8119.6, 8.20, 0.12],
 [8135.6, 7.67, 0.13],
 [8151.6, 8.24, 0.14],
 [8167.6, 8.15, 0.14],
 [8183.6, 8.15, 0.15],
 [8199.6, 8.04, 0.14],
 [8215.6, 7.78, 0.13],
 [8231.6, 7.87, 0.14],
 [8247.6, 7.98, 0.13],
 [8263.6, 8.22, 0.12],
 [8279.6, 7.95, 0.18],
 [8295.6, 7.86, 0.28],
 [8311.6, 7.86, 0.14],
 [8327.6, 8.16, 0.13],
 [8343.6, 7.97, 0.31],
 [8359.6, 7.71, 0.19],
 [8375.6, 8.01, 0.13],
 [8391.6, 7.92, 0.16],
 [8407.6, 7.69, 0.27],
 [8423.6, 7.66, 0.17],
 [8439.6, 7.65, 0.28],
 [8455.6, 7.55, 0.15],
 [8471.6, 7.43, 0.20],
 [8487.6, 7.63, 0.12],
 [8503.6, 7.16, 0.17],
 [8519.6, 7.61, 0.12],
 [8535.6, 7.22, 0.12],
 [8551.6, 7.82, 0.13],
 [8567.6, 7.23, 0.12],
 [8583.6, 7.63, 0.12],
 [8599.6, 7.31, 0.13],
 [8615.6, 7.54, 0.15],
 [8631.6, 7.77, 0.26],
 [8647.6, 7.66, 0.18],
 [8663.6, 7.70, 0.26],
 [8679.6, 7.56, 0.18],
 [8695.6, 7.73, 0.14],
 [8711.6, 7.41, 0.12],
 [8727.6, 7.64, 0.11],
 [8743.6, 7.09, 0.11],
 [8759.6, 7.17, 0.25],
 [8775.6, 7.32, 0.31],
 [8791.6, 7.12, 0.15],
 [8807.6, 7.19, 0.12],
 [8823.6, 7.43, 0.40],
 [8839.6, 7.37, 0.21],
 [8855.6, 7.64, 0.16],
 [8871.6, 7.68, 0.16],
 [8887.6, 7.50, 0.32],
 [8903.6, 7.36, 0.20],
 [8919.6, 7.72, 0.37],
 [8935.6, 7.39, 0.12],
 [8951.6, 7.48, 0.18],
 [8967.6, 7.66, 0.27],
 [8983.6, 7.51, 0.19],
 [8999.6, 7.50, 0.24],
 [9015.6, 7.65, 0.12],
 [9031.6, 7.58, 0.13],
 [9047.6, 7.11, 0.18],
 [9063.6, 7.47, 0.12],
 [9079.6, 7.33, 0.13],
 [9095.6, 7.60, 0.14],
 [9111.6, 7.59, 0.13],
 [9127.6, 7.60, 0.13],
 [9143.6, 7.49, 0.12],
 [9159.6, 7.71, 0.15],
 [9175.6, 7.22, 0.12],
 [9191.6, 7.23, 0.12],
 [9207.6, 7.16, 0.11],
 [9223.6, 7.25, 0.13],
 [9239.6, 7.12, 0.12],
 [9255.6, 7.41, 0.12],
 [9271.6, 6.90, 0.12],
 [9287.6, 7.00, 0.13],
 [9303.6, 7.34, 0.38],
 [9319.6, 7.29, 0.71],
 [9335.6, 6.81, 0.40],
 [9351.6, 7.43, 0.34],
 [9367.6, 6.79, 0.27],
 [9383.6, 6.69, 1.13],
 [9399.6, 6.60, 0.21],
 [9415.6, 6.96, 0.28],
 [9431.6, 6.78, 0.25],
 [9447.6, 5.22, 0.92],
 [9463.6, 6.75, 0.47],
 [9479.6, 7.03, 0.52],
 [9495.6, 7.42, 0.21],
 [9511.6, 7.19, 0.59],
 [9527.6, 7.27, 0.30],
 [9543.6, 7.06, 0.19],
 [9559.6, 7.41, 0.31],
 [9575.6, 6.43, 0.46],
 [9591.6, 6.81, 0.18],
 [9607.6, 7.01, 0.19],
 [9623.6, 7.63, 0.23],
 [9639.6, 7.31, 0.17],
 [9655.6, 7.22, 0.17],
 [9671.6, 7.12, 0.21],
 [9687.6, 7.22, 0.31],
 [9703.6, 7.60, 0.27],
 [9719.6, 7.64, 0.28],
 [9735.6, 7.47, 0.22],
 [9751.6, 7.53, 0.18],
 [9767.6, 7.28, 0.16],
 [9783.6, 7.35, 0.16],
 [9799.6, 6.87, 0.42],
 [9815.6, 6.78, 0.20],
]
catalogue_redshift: 0.11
